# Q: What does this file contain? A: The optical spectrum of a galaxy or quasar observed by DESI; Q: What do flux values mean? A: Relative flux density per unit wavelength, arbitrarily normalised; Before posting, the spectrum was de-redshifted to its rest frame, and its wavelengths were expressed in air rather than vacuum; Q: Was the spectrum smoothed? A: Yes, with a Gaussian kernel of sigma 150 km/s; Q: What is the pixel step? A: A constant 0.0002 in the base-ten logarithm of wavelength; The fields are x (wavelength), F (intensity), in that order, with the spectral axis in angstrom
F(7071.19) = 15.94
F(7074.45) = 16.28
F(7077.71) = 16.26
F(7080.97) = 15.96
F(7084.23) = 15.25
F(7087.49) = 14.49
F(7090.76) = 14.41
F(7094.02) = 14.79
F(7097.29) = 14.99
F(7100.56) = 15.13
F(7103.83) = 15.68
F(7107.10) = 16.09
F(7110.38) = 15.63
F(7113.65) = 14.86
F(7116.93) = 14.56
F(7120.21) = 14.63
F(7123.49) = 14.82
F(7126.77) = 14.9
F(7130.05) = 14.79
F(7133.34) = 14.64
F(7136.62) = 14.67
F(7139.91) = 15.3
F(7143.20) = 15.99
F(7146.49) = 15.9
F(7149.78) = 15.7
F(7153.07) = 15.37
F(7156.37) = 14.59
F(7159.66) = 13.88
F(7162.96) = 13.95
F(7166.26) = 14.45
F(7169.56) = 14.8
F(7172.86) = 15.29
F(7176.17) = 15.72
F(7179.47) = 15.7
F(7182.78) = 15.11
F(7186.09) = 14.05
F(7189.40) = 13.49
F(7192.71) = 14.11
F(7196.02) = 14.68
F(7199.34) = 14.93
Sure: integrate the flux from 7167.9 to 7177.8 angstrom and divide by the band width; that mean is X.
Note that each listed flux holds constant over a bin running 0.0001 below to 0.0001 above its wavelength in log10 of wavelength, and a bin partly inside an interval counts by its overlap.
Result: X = 15.3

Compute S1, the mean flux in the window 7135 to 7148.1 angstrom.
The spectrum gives 15.5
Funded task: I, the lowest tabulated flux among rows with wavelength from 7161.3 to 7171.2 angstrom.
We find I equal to 13.95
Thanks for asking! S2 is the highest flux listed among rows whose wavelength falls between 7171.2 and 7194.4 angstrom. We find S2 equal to 15.72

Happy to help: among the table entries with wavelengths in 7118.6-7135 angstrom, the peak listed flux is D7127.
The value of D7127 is 14.9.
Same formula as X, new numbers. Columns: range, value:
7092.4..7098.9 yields 14.9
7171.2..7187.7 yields 15.2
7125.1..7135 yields 14.8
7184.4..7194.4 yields 13.9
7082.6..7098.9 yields 14.8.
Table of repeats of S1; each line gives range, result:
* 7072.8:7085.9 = 15.9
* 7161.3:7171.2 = 14.4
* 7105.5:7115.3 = 15.5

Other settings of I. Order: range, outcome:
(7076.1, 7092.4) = 14.41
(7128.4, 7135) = 14.64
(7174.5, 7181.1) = 15.7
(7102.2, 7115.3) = 14.86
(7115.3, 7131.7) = 14.56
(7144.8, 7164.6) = 13.88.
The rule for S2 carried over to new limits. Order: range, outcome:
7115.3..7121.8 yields 14.63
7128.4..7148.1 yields 15.99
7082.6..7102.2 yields 15.25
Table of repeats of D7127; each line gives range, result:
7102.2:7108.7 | 16.09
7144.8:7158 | 15.9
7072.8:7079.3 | 16.28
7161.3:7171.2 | 14.8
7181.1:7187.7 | 15.11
